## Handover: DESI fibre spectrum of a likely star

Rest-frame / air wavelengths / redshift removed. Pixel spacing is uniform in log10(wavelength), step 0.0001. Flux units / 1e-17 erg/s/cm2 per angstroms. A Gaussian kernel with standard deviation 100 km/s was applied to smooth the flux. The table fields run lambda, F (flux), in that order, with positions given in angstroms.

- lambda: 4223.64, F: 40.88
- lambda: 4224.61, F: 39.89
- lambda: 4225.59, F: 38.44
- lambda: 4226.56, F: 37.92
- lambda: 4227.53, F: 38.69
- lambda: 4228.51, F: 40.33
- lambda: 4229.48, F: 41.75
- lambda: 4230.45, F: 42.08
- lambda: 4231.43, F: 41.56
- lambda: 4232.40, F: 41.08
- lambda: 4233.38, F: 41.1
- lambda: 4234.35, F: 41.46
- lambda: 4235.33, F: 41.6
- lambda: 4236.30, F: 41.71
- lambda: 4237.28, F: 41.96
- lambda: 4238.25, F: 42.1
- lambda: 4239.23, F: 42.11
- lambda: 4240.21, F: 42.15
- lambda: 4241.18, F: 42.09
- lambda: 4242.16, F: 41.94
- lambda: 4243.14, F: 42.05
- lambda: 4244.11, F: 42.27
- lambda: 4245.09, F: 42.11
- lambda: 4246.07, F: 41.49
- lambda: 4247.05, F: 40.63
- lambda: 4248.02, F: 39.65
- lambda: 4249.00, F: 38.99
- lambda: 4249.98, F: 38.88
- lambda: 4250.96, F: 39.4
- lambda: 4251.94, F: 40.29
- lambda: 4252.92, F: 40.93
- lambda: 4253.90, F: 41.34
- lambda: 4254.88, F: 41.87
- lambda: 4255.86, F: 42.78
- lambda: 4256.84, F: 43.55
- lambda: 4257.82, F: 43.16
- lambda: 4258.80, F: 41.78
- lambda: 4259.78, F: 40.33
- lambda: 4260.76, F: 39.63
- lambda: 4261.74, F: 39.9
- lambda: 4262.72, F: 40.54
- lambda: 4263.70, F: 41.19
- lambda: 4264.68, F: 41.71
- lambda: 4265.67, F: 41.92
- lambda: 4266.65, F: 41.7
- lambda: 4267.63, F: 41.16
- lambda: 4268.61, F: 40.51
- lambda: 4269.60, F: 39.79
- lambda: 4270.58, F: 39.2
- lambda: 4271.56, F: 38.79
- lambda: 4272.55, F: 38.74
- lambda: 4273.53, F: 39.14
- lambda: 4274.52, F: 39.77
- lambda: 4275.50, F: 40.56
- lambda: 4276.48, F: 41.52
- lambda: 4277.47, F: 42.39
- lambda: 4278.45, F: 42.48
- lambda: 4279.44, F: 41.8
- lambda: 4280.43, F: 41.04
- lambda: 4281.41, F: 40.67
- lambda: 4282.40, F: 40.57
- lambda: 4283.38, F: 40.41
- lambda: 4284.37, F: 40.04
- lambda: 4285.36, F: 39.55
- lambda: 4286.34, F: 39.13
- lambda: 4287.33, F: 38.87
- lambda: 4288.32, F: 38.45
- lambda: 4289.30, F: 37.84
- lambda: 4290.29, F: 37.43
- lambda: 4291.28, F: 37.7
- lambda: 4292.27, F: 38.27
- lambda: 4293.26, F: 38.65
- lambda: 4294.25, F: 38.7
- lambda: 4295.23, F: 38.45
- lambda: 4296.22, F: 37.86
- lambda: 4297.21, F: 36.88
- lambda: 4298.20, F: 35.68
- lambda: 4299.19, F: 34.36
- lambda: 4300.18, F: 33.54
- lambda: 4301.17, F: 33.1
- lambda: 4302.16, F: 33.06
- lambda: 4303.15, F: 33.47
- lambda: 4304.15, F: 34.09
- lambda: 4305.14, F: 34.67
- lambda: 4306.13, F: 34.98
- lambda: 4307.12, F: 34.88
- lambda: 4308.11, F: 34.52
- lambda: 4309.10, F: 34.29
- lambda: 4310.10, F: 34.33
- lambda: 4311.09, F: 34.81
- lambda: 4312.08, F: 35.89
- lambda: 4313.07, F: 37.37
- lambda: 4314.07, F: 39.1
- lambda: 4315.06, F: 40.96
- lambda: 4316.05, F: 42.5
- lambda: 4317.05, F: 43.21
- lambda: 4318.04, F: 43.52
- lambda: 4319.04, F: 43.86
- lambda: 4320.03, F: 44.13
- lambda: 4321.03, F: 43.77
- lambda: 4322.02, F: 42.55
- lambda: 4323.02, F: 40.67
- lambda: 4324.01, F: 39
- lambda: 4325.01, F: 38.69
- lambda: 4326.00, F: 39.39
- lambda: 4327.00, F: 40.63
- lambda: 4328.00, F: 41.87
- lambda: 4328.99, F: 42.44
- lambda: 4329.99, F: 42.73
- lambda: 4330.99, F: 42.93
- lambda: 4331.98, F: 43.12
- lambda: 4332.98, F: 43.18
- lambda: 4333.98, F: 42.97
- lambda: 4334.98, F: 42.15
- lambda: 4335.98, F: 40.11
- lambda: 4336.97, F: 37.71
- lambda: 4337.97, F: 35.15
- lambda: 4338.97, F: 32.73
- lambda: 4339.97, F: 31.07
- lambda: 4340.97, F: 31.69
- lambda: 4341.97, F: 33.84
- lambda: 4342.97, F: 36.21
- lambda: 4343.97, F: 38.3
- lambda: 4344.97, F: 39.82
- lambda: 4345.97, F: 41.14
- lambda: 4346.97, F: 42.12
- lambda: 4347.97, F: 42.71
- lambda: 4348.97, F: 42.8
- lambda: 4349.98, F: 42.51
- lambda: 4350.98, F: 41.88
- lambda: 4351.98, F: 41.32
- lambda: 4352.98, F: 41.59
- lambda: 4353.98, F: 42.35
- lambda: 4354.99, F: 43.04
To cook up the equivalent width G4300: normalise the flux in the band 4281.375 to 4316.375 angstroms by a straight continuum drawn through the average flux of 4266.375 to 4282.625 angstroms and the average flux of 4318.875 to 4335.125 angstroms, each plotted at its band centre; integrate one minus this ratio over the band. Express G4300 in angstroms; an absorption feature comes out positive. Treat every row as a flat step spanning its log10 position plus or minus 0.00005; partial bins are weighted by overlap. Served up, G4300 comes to 3.56 angstroms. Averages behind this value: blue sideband 40.6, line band 37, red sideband 42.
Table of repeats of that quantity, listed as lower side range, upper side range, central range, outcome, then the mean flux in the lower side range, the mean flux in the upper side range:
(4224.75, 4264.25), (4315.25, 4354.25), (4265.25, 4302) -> 1.6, 41.1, 40.5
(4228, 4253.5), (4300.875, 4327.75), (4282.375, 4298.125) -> 0.3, 41.2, 38.3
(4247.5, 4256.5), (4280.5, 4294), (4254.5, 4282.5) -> -0.8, 40.5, 39.1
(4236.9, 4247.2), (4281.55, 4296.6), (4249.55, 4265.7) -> -0.1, 41.9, 38.9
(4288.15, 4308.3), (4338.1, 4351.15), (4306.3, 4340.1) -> -2.3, 36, 38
